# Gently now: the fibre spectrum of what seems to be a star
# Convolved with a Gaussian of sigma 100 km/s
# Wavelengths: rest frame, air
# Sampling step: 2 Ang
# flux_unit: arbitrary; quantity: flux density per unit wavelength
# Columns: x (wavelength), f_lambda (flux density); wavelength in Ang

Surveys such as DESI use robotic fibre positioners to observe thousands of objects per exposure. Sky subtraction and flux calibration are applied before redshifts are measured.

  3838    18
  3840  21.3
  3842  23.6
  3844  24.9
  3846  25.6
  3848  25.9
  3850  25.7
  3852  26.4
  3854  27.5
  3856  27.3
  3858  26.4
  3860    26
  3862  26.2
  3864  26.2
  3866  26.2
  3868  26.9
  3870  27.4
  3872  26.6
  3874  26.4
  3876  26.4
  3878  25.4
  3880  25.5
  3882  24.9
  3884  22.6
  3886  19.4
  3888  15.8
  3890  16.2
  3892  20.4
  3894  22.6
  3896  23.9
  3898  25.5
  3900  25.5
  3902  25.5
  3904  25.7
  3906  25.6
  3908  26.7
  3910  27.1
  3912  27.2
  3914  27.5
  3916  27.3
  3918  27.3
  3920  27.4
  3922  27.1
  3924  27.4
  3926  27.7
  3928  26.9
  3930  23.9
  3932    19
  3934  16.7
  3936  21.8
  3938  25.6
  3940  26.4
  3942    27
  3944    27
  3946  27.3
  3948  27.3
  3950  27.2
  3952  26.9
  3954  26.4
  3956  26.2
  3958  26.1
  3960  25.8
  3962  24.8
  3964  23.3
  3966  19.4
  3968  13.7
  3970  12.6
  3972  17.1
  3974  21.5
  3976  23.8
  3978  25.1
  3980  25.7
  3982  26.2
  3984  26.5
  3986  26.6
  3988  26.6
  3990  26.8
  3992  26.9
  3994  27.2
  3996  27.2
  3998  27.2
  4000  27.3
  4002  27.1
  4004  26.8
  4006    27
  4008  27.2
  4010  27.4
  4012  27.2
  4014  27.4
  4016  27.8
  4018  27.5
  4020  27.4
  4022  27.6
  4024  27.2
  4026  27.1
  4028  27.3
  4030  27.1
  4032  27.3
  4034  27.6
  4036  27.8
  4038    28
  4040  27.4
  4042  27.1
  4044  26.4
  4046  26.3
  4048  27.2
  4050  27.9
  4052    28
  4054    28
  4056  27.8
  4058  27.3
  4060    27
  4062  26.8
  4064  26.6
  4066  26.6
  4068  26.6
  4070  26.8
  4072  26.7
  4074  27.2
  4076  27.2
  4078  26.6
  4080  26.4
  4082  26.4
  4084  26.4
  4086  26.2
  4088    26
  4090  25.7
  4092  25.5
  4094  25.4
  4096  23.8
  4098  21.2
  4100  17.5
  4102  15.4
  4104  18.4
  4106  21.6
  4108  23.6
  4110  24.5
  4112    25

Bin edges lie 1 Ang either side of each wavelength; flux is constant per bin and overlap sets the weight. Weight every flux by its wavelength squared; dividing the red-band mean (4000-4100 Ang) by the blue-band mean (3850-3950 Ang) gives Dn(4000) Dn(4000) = 1.14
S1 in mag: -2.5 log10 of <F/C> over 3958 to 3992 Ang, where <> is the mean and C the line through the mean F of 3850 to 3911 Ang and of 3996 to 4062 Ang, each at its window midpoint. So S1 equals 0.15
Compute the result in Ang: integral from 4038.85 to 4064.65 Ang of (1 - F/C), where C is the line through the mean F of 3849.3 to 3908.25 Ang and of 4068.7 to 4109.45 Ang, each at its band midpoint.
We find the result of -3.1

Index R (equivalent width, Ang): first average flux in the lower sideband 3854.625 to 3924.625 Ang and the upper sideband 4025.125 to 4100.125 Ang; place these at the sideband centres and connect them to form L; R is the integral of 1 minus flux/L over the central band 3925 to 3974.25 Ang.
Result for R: 4.0 Ang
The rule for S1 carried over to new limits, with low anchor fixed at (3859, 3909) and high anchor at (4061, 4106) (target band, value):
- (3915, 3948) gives -0.042 mag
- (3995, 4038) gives -0.114 mag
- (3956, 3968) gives 0.059 mag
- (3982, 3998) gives -0.095 mag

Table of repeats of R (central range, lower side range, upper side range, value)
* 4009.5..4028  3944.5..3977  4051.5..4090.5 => -1.71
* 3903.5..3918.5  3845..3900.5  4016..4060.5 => -0.90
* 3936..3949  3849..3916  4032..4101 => -0.47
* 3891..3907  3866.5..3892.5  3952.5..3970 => -0.71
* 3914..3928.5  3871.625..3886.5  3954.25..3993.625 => -1.87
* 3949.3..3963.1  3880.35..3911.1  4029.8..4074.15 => -0.78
